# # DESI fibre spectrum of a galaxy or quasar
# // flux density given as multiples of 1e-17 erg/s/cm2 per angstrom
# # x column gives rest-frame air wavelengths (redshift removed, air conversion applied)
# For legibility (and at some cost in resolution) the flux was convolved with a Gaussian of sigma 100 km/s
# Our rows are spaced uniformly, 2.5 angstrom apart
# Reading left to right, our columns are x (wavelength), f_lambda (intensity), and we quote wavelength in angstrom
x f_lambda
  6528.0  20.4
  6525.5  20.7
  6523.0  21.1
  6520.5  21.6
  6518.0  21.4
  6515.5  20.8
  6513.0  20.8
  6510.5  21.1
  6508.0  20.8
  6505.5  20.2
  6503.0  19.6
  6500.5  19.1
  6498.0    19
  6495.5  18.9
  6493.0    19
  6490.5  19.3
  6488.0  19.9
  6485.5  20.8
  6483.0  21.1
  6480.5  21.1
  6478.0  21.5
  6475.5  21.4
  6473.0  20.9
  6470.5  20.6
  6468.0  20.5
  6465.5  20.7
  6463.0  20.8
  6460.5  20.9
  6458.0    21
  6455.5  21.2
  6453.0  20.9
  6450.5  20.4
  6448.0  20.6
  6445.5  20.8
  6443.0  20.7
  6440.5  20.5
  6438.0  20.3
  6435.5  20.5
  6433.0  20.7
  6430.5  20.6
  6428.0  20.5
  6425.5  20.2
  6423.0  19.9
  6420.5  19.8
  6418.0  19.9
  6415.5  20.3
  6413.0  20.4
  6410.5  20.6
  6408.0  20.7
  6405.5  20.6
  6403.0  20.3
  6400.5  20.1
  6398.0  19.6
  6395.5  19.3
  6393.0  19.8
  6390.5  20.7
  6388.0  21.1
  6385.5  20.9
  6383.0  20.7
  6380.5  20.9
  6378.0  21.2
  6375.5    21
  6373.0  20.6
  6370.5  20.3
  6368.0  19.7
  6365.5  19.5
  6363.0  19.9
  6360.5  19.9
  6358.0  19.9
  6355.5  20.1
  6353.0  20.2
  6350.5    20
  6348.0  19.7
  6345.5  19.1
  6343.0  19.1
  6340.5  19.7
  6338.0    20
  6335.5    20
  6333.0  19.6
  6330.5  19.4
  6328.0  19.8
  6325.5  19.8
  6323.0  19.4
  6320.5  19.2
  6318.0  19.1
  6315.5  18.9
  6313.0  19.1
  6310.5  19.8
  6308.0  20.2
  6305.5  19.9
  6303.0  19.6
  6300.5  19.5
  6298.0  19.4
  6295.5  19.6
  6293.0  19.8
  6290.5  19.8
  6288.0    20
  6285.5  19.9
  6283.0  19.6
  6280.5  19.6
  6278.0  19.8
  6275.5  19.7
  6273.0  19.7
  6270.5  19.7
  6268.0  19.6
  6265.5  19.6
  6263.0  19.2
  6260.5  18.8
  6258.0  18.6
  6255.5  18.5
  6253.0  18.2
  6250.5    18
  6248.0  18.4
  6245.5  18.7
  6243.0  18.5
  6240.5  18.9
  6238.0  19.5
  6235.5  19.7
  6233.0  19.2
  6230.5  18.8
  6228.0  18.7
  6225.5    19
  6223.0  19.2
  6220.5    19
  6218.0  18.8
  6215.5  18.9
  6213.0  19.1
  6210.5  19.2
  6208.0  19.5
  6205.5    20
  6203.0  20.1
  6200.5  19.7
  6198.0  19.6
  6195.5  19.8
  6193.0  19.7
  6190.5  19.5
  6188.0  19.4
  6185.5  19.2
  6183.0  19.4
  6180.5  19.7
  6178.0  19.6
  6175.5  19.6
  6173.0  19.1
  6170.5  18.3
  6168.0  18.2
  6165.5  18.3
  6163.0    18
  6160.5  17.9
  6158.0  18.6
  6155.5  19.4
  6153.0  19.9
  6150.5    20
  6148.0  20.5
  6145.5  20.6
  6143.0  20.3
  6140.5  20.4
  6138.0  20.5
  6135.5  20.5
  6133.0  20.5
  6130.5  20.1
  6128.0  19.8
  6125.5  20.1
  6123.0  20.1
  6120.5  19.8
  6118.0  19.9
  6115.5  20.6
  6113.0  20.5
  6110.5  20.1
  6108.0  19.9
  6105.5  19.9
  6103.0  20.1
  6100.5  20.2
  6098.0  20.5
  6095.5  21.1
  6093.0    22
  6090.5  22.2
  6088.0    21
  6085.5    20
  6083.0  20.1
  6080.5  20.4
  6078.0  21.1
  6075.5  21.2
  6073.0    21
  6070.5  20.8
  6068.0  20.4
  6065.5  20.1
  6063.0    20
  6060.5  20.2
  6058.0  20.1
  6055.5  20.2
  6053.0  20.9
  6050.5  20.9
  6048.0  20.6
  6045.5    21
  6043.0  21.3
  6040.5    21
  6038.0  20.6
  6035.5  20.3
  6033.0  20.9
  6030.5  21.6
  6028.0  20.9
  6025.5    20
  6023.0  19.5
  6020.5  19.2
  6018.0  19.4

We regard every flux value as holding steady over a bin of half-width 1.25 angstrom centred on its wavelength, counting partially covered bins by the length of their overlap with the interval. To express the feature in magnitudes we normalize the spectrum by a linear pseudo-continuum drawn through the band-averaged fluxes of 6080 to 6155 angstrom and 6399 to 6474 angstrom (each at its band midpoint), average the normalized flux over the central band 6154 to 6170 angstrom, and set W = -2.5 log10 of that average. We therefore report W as 0.11 mag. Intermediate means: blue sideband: 20.4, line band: 18.4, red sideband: 20.5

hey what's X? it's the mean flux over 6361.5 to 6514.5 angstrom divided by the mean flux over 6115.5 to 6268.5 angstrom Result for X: 1.1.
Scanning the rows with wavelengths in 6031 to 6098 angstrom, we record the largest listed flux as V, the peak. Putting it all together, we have 22.2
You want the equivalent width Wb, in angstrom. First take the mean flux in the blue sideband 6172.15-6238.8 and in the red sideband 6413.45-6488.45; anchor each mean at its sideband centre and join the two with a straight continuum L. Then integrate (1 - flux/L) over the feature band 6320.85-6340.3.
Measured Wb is 0.3 angstrom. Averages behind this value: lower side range 19.4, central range 19.7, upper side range 20.6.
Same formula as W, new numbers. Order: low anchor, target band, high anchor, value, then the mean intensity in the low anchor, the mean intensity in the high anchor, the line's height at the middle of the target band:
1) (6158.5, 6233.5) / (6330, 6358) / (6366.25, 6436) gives 0.02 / 19.1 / 20.4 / 20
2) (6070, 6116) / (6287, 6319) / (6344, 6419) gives 0.04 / 20.7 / 20.2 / 20.3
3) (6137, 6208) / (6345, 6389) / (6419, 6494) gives 0.00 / 19.5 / 20.6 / 20.2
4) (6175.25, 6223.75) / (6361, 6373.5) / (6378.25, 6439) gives 0.01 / 19.4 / 20.4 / 20.2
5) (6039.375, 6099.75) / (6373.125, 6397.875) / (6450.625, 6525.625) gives 0.00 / 20.7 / 20.6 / 20.6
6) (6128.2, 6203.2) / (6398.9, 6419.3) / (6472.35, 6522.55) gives -0.01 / 19.5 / 20.4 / 20.2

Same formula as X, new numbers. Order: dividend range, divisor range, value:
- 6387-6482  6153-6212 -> 1.07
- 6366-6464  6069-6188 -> 1.02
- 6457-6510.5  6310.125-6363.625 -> 1.04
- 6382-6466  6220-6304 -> 1.06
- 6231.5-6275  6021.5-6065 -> 0.92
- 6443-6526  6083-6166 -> 1.02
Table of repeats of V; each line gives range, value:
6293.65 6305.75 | 19.9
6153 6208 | 20.1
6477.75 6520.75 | 21.6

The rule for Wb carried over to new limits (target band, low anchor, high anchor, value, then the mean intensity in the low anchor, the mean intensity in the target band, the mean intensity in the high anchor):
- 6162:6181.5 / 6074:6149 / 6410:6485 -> 1.6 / 20.5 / 18.8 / 20.6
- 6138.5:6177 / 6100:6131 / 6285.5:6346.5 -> 1.3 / 20.1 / 19.3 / 19.6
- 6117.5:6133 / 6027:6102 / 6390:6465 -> 0.5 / 20.8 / 20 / 20.4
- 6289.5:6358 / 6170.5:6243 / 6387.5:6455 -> 0.9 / 19.3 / 19.6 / 20.4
